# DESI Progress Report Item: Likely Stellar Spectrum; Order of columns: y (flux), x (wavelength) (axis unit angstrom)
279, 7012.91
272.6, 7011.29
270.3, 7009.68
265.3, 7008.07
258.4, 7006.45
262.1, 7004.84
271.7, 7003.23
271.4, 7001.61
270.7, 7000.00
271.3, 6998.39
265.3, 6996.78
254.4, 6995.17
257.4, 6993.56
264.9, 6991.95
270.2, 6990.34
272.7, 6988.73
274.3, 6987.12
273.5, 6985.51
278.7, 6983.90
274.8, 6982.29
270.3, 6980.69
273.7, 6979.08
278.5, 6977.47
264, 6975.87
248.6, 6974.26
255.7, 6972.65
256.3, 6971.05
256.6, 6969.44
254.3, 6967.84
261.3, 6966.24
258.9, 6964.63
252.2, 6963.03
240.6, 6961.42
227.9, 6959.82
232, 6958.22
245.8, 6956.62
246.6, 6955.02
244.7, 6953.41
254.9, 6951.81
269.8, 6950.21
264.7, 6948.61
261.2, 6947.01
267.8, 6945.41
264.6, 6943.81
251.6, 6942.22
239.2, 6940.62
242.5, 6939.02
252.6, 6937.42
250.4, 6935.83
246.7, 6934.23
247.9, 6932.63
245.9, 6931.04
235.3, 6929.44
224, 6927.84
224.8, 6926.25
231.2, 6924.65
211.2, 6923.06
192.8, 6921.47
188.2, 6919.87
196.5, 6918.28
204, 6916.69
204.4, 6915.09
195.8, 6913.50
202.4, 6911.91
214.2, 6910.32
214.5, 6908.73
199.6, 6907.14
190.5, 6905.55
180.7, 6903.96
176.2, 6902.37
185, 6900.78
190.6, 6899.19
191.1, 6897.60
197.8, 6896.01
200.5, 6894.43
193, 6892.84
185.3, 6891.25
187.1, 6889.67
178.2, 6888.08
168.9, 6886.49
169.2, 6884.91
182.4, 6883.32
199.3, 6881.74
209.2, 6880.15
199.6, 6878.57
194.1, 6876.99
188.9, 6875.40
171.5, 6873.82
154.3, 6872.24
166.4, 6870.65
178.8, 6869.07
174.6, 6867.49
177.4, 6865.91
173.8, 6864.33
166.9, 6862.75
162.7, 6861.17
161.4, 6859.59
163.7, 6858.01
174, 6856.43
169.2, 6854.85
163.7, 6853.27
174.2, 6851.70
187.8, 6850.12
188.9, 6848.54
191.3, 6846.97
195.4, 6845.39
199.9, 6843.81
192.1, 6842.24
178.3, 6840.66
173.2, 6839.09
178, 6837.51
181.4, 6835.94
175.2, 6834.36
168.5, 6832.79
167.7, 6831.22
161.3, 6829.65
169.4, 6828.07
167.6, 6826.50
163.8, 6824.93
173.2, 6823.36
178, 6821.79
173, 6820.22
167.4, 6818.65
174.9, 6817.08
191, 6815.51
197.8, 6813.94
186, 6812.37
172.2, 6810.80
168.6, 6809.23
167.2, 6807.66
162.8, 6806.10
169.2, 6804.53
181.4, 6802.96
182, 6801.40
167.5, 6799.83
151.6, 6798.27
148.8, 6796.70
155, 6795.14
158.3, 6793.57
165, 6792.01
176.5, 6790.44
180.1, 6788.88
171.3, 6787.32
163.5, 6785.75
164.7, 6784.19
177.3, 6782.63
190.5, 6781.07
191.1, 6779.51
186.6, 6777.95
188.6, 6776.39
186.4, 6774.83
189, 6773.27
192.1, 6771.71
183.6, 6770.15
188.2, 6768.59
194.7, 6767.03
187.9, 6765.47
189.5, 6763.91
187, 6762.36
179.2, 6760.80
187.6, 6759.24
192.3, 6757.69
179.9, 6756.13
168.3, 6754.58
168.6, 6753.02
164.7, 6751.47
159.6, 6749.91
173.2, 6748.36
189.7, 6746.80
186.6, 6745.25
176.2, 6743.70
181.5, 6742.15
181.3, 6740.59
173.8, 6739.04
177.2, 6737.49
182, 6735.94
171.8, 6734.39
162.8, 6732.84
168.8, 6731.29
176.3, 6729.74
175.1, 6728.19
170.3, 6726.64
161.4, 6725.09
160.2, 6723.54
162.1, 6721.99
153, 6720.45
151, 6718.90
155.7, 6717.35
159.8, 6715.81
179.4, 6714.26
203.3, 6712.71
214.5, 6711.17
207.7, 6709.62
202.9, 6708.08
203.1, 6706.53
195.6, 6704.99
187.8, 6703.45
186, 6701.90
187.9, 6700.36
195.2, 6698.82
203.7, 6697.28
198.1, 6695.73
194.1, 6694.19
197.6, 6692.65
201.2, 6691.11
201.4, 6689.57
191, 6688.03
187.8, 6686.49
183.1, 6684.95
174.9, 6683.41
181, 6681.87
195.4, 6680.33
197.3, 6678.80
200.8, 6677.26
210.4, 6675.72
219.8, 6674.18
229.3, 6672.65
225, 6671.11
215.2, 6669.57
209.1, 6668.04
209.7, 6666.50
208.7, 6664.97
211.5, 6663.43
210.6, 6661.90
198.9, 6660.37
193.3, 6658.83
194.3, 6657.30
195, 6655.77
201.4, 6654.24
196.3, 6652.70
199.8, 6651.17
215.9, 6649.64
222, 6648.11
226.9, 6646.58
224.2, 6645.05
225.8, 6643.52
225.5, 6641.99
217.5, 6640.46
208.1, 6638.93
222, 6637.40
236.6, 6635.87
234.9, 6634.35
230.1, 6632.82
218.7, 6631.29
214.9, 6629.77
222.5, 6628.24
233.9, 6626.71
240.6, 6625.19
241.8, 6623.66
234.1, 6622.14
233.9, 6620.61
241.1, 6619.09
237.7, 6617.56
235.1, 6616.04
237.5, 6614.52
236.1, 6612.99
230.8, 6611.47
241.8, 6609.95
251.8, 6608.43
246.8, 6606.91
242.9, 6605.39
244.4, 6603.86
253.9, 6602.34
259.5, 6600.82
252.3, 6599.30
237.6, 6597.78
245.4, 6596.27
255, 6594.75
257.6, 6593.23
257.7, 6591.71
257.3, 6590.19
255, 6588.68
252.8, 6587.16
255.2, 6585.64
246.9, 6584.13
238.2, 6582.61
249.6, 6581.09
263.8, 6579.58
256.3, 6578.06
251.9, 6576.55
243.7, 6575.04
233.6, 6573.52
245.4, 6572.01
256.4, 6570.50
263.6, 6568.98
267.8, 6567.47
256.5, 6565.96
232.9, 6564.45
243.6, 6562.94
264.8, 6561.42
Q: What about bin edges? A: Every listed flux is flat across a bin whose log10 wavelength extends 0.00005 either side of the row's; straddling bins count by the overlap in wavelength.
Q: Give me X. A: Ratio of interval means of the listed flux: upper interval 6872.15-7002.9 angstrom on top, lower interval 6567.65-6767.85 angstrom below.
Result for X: 1.1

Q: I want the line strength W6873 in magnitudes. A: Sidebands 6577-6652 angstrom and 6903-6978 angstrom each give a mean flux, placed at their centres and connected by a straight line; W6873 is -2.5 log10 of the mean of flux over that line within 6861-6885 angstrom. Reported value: 0.30 mag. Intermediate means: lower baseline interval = 238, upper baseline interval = 236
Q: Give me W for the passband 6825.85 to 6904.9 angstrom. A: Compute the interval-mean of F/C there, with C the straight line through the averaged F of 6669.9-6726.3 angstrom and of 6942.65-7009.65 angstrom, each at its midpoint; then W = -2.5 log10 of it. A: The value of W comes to 0.282 mag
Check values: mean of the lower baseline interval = 191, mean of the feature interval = 180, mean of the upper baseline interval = 261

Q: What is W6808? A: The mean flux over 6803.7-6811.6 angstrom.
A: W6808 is 168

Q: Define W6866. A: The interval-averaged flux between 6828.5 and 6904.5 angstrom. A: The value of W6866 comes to 180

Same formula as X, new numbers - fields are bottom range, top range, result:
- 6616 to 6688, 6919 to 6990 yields 1.17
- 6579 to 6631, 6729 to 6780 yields 0.74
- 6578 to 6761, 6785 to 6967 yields 0.94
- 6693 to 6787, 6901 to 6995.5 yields 1.33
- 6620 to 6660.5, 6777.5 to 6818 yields 0.79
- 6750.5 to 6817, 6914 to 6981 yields 1.37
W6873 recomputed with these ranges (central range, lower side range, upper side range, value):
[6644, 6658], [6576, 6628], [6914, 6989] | 0.18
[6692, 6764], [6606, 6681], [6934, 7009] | 0.27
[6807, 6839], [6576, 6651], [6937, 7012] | 0.40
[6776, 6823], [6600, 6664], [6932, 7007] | 0.36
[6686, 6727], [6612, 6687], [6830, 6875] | 0.10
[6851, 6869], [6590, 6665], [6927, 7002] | 0.41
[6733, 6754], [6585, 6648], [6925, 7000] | 0.36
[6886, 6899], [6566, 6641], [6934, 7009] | 0.33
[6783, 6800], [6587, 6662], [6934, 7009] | 0.43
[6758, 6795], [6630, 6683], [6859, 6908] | 0.09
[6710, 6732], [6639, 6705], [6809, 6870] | 0.14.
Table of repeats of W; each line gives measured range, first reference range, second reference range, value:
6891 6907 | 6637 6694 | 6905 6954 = 0.198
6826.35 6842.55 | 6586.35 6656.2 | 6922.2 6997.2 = 0.381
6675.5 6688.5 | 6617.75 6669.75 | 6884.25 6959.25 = 0.148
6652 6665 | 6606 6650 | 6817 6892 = 0.117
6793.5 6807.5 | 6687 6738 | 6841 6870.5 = 0.095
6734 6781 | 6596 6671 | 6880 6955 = 0.212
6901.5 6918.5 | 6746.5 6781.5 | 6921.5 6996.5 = 0.189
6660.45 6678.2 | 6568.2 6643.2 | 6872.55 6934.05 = 0.096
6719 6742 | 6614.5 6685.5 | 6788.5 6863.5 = 0.159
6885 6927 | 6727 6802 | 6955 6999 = 0.186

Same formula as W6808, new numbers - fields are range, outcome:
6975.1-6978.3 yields 272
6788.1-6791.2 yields 179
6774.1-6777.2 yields 188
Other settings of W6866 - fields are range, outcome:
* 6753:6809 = 177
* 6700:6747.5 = 179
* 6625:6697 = 209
